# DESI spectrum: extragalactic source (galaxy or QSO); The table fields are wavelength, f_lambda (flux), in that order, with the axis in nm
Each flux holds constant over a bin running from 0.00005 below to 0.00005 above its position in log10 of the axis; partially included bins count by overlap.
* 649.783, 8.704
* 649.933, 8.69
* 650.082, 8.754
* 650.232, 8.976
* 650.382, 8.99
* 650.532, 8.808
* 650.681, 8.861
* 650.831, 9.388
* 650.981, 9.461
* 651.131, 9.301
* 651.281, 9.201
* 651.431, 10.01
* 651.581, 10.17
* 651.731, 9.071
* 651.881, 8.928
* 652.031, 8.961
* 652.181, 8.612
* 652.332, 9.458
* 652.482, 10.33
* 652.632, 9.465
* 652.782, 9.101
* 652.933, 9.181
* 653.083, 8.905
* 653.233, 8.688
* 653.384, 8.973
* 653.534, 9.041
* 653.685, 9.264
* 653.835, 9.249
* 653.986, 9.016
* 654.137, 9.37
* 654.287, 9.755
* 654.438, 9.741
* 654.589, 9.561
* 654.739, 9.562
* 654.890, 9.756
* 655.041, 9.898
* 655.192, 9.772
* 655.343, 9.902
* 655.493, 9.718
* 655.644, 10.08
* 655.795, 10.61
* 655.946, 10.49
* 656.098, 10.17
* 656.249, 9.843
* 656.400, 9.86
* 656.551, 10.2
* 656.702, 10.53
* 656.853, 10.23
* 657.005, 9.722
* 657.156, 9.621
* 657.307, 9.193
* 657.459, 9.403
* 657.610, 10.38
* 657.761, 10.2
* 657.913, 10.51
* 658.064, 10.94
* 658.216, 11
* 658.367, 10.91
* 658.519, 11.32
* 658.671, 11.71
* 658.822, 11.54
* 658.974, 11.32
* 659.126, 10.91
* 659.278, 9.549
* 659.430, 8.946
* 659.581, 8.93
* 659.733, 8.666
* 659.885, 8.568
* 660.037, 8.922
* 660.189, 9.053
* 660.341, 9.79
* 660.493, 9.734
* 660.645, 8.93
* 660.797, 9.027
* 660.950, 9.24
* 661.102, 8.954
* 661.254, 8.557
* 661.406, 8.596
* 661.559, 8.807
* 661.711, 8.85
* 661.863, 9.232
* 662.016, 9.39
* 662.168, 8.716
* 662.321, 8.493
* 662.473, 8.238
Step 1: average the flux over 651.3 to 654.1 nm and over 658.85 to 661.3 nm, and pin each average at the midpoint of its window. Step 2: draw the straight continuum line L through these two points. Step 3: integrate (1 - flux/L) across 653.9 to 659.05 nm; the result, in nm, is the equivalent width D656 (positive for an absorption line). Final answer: -0.48 nm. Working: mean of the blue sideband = 9.24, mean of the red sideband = 9.37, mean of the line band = 10.2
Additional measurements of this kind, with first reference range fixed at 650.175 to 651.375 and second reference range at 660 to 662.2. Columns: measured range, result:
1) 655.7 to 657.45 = -0.18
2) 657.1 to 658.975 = -0.31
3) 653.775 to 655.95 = -0.15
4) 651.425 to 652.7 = -0.04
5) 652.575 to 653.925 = 0.00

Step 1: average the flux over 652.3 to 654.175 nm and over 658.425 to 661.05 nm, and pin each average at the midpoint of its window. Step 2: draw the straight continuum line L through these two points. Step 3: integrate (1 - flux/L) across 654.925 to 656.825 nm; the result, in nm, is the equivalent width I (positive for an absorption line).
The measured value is -0.128 nm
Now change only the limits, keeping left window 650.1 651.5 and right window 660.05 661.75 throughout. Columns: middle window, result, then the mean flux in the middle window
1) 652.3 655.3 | -0.084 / 9.41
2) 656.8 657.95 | -0.099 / 9.88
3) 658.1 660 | -0.249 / 10.3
